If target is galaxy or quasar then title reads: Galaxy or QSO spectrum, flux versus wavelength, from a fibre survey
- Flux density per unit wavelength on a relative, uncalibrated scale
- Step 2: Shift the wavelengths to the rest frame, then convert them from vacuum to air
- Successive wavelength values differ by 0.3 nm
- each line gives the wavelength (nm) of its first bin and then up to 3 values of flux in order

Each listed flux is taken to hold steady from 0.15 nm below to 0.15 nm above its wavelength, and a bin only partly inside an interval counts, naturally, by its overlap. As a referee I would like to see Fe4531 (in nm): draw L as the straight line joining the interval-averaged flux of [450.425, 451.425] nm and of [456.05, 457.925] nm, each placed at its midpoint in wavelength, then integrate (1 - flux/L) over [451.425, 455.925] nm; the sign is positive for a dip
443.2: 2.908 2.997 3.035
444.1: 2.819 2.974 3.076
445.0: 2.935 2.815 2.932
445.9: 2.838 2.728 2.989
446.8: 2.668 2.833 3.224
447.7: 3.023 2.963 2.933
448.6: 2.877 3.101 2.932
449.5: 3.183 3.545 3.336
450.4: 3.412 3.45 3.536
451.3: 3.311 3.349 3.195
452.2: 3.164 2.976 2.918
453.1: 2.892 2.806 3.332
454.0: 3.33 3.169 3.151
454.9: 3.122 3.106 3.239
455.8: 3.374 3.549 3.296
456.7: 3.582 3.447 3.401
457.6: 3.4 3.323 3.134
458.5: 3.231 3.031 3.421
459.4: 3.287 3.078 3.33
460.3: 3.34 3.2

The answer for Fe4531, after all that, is 0.38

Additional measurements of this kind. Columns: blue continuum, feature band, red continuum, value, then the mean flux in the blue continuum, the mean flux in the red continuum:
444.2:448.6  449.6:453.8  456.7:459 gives -0.181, 2.92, 3.3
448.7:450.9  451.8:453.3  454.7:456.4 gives 0.119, 3.28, 3.28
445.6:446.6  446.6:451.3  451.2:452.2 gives -0.107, 2.86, 3.27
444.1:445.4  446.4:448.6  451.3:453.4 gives 0.036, 2.94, 3.08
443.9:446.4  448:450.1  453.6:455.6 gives -0.056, 2.89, 3.2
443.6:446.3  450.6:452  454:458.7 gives -0.109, 2.91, 3.3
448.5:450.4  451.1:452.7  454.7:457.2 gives 0.022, 3.19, 3.34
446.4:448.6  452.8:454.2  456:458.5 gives 0.060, 2.94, 3.38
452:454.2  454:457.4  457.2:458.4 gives -0.119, 3.07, 3.31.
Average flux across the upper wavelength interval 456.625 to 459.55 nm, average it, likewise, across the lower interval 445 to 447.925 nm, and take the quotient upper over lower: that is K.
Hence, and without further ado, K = 1.15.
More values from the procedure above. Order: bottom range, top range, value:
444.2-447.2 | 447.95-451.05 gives 1.11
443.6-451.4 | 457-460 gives 1.07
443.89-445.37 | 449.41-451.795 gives 1.16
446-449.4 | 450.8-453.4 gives 1.07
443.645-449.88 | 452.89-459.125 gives 1.09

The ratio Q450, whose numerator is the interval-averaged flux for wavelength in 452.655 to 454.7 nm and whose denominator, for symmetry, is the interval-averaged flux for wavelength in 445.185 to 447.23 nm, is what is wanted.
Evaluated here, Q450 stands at 1.09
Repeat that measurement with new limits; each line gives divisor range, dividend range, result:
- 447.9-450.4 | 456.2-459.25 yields 1.06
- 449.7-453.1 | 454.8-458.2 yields 1.02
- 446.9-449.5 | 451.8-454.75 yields 1.03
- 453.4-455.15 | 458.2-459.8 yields 1.01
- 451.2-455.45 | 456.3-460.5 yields 1.06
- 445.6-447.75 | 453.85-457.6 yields 1.15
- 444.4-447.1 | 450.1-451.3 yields 1.19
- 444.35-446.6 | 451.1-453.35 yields 1.07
